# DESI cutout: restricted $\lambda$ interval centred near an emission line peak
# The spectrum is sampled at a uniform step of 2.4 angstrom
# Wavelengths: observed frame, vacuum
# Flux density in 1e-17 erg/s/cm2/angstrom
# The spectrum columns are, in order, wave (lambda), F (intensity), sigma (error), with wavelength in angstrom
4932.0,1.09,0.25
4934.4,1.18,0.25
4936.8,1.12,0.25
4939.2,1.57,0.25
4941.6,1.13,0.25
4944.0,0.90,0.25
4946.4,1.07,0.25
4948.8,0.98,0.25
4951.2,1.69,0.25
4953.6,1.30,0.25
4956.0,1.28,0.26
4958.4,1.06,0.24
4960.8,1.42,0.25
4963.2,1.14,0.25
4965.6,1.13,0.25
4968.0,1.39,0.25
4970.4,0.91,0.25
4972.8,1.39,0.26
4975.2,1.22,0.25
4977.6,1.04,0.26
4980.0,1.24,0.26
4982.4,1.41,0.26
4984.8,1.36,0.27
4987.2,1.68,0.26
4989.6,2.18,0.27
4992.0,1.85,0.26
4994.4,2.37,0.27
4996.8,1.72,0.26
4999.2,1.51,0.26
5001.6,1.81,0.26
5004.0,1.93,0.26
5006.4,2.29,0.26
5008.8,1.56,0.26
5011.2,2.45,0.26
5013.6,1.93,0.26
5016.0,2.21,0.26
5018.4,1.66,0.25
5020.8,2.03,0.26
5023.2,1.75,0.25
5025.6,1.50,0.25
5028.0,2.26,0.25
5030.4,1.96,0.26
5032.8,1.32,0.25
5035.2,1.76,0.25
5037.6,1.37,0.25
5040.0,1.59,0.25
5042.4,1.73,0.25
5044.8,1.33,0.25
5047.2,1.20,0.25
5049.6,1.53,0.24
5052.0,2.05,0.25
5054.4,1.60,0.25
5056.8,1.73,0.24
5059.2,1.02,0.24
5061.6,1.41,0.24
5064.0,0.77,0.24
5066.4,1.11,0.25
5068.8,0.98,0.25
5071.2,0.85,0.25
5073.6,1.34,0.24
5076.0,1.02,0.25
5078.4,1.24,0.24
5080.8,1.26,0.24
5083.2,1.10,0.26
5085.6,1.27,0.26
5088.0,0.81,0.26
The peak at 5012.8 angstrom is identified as Mg II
